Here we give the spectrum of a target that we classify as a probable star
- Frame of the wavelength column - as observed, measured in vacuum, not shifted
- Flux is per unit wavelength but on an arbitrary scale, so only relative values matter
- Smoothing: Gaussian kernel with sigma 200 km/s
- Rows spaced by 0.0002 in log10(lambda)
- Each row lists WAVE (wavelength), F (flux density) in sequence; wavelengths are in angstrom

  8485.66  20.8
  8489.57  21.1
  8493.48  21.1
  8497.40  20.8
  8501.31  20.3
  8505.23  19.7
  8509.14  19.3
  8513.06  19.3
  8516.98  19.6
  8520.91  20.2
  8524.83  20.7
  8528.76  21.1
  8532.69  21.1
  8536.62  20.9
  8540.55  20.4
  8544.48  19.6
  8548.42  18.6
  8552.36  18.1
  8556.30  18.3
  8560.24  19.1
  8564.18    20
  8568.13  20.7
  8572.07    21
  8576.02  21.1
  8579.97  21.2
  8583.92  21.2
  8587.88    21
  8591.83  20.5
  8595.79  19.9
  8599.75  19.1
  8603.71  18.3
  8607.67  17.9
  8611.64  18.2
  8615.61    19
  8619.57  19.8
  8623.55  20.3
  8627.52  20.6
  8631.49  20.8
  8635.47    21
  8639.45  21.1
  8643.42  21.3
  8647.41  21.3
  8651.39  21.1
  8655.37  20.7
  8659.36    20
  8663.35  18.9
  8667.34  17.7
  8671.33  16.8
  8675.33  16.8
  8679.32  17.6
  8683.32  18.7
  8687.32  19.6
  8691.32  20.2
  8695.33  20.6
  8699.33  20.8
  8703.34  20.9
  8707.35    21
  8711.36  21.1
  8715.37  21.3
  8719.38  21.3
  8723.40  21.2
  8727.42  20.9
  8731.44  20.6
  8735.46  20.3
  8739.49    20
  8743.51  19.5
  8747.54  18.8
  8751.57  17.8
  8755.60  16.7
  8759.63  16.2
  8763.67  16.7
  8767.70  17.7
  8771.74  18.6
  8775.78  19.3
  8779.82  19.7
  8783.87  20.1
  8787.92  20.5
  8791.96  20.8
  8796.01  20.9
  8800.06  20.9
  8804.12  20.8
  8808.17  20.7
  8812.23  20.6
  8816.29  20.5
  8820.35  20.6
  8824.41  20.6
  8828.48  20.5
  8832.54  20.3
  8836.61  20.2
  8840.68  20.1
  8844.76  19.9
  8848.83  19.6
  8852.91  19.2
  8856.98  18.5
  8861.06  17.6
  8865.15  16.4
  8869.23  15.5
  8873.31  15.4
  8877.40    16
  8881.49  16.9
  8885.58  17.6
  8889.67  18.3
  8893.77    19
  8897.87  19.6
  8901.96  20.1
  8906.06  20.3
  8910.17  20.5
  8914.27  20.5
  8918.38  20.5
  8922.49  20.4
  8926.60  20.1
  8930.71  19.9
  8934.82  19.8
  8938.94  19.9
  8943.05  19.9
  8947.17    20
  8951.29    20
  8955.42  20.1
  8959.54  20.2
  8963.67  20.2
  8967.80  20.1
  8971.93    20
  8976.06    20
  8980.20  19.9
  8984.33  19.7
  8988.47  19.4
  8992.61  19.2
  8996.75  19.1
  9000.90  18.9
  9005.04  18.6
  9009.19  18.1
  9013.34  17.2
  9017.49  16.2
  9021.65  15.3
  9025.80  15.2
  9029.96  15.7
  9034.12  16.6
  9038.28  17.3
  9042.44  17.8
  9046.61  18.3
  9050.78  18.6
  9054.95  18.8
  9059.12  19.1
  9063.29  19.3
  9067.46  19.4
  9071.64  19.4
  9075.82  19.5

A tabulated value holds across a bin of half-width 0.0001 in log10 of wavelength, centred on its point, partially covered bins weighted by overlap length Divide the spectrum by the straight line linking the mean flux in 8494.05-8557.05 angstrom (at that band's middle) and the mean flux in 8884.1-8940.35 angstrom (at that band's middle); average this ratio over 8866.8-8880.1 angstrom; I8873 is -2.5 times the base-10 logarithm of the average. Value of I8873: 0.25 mag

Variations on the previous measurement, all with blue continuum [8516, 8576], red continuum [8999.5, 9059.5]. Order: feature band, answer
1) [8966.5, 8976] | -0.14 mag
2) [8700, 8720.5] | -0.11 mag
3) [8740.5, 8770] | 0.07 mag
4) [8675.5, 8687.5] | 0.06 mag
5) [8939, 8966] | -0.13 mag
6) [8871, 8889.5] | 0.10 mag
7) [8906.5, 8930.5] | -0.13 mag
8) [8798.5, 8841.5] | -0.11 mag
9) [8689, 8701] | -0.07 mag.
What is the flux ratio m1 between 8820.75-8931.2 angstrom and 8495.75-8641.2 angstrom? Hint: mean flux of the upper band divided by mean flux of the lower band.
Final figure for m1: 0.95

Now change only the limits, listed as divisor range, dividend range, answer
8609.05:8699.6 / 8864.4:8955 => 0.97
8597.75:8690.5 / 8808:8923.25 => 0.98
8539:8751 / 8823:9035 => 0.95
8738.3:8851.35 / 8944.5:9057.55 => 0.95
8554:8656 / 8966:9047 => 0.90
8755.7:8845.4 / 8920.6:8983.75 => 1.01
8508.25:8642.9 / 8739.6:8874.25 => 0.96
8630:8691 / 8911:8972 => 1.03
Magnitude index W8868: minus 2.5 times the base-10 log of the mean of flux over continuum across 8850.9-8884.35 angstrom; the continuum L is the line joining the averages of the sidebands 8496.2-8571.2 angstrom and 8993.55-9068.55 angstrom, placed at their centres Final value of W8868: 0.09 mag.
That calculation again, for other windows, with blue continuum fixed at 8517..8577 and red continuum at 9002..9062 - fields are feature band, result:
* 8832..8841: -0.098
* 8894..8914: -0.112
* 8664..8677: 0.123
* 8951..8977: -0.134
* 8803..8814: -0.116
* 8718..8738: -0.096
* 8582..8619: 0.015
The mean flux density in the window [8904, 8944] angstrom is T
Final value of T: 20.2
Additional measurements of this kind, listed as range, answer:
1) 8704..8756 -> 20.2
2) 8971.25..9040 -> 18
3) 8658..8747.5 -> 19.8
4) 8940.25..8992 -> 19.9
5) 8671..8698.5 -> 18.8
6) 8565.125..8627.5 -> 20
